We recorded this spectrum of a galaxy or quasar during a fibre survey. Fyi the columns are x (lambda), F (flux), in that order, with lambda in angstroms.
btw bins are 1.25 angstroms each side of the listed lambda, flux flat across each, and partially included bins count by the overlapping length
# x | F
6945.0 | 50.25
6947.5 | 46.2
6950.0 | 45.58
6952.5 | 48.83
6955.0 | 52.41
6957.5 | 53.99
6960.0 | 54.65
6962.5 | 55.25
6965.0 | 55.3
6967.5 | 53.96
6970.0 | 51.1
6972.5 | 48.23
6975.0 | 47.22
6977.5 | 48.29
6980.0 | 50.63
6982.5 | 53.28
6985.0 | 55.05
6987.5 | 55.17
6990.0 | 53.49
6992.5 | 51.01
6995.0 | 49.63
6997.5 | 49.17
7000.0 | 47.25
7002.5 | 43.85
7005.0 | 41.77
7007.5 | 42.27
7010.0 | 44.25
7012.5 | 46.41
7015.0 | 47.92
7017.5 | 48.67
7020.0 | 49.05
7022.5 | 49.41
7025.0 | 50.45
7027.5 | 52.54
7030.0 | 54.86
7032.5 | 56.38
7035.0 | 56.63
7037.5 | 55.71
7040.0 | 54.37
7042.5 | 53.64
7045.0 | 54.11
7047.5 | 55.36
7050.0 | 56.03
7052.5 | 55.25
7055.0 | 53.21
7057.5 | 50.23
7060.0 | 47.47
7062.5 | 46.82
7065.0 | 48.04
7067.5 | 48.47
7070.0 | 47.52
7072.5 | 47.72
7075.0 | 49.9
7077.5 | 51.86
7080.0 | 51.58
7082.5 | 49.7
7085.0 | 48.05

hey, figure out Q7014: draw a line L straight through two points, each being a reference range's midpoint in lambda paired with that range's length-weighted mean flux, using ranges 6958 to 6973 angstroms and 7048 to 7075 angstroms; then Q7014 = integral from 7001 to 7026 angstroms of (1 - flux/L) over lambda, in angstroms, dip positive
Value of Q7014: 2.6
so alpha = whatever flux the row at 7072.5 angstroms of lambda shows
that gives 47.72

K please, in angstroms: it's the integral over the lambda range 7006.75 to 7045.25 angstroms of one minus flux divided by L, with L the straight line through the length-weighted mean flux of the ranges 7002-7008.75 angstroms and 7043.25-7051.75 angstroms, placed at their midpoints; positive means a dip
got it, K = -1.9 angstroms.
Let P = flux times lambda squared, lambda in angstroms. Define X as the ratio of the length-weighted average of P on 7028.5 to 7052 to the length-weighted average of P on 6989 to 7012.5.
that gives 1.2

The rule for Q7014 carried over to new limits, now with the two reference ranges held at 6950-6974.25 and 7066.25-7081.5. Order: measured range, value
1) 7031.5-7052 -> -2.04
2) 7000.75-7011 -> 1.59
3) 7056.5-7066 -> 0.33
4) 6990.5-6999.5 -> 0.24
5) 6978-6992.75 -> -0.40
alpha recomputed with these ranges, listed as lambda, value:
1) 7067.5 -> 48.47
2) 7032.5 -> 56.38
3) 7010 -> 44.25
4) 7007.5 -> 42.27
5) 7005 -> 41.77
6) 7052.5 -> 55.25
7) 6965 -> 55.3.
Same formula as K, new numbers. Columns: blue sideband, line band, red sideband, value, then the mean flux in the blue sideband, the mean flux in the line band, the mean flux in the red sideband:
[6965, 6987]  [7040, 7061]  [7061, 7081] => -1.6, 51.4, 53.3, 48.9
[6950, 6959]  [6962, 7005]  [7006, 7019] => -2.0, 51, 50.7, 45.9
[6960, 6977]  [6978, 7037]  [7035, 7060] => 3.3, 51.9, 50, 54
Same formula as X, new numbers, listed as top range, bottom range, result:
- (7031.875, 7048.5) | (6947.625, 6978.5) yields 1.10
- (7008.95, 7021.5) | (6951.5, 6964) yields 0.91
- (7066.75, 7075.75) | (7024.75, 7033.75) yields 0.91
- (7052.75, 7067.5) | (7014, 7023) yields 1.03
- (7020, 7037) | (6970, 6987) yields 1.06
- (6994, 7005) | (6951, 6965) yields 0.89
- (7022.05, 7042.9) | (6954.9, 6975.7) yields 1.05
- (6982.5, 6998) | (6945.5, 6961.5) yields 1.05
